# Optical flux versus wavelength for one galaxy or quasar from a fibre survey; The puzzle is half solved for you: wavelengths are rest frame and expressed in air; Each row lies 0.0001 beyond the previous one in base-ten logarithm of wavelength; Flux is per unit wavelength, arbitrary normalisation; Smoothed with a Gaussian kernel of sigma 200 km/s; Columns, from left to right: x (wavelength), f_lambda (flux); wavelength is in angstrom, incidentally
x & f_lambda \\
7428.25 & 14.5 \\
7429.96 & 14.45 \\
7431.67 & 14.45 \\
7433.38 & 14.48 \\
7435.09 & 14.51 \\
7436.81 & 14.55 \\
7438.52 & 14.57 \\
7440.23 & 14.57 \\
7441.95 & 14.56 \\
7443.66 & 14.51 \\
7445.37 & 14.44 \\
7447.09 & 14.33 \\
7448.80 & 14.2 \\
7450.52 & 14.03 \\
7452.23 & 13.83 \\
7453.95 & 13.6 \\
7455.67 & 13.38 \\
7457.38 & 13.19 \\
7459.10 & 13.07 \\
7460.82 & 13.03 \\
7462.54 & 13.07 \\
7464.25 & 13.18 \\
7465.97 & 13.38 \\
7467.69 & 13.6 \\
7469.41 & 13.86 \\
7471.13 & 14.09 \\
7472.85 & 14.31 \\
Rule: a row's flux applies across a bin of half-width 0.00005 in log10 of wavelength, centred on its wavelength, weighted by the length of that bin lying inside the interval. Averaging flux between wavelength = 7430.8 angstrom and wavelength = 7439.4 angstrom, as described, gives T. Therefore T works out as 14.5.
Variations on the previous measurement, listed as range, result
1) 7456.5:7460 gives 13.1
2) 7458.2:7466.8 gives 13.1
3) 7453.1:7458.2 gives 13.4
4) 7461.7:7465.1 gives 13.2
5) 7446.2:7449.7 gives 14.2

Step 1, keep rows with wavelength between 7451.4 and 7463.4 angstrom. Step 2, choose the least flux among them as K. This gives 13.03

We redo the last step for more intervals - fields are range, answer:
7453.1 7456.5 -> 13.38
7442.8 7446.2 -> 14.44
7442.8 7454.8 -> 13.6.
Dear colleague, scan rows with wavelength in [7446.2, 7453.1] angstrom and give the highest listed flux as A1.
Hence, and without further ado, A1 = 14.33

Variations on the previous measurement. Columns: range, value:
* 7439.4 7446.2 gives 14.57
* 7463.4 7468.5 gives 13.6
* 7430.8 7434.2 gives 14.48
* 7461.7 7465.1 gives 13.18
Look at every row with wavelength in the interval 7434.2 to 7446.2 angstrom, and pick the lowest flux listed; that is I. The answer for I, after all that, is 14.44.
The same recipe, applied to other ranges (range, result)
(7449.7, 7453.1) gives 13.83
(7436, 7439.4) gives 14.55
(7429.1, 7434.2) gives 14.45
